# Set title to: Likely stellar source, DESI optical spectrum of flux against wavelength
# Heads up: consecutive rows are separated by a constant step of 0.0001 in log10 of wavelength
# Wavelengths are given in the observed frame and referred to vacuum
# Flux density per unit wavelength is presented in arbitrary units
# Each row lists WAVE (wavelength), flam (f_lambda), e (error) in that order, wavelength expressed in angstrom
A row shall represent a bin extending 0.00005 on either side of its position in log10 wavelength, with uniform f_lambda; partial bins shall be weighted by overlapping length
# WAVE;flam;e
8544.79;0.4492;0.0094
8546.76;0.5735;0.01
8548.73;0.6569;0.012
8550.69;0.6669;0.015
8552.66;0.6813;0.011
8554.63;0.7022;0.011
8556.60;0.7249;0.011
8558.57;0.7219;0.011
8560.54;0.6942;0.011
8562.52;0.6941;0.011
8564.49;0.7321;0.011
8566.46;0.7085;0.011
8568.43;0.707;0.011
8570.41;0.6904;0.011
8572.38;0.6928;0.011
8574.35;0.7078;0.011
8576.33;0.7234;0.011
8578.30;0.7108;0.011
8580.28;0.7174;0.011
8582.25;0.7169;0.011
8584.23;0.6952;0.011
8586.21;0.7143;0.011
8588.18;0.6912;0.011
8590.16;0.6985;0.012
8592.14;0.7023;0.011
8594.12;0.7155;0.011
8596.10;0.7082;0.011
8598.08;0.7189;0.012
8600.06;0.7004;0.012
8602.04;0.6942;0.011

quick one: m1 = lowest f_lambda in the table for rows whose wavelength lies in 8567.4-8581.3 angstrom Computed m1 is 0.6904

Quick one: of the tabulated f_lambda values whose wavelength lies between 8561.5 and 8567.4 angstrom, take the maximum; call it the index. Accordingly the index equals 0.7321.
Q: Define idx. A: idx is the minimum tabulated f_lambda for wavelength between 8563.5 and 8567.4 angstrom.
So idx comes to 0.7085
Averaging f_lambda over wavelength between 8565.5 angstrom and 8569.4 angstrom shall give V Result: 0.708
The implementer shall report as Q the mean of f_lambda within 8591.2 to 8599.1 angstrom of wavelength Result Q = 0.711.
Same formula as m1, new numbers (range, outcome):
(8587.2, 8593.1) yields 0.6912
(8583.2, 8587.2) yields 0.6952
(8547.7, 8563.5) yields 0.6569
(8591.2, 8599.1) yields 0.7023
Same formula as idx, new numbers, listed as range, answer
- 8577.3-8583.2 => 0.7108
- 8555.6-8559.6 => 0.7219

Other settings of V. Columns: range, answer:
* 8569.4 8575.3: 0.697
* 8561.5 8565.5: 0.712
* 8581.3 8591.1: 0.703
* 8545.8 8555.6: 0.657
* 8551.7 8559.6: 0.708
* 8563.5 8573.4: 0.707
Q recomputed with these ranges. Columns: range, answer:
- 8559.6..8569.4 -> 0.707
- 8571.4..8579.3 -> 0.709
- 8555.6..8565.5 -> 0.713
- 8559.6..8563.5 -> 0.693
